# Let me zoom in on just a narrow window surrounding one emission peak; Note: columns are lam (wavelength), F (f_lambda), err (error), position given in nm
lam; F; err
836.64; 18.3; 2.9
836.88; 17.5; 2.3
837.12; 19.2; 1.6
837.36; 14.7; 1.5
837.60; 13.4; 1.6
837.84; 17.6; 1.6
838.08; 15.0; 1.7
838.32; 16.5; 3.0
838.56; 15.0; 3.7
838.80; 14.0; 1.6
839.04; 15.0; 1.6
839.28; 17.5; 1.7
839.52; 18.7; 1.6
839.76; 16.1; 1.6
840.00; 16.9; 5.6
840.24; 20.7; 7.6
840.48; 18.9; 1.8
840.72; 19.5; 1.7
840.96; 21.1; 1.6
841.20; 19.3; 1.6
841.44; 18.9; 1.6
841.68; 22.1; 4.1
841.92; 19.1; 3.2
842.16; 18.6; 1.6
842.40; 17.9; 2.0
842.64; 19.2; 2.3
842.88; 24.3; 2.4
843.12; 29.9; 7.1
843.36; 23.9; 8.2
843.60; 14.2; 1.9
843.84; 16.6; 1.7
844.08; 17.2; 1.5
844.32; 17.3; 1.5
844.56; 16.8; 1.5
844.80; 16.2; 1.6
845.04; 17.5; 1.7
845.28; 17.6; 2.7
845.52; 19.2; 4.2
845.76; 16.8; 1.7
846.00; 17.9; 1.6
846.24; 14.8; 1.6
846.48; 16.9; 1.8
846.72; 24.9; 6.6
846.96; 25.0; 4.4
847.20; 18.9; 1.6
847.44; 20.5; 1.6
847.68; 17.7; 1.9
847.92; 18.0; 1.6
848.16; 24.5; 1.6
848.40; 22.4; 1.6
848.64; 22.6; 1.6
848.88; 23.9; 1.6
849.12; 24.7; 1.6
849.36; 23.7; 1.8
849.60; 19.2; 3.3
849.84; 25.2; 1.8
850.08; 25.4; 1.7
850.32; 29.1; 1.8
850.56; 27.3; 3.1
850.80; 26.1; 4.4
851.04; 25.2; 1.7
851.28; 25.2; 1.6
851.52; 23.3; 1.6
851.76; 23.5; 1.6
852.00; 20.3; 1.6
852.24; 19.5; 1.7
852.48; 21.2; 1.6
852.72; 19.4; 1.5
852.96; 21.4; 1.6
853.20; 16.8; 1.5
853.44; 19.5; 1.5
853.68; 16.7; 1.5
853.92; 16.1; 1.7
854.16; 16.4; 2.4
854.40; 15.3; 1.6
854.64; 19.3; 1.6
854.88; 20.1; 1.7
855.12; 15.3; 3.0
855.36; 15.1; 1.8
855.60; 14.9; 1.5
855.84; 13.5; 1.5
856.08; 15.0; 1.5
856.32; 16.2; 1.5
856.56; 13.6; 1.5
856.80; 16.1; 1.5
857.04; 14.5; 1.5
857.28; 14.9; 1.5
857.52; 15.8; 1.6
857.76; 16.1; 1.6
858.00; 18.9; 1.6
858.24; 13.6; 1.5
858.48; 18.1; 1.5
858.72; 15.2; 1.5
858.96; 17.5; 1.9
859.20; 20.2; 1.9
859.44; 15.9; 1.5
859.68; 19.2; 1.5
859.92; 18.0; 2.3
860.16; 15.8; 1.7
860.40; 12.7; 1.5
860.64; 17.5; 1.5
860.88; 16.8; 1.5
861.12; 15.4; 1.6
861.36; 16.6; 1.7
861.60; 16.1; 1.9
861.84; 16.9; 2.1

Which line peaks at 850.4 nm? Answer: [O III] 5007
